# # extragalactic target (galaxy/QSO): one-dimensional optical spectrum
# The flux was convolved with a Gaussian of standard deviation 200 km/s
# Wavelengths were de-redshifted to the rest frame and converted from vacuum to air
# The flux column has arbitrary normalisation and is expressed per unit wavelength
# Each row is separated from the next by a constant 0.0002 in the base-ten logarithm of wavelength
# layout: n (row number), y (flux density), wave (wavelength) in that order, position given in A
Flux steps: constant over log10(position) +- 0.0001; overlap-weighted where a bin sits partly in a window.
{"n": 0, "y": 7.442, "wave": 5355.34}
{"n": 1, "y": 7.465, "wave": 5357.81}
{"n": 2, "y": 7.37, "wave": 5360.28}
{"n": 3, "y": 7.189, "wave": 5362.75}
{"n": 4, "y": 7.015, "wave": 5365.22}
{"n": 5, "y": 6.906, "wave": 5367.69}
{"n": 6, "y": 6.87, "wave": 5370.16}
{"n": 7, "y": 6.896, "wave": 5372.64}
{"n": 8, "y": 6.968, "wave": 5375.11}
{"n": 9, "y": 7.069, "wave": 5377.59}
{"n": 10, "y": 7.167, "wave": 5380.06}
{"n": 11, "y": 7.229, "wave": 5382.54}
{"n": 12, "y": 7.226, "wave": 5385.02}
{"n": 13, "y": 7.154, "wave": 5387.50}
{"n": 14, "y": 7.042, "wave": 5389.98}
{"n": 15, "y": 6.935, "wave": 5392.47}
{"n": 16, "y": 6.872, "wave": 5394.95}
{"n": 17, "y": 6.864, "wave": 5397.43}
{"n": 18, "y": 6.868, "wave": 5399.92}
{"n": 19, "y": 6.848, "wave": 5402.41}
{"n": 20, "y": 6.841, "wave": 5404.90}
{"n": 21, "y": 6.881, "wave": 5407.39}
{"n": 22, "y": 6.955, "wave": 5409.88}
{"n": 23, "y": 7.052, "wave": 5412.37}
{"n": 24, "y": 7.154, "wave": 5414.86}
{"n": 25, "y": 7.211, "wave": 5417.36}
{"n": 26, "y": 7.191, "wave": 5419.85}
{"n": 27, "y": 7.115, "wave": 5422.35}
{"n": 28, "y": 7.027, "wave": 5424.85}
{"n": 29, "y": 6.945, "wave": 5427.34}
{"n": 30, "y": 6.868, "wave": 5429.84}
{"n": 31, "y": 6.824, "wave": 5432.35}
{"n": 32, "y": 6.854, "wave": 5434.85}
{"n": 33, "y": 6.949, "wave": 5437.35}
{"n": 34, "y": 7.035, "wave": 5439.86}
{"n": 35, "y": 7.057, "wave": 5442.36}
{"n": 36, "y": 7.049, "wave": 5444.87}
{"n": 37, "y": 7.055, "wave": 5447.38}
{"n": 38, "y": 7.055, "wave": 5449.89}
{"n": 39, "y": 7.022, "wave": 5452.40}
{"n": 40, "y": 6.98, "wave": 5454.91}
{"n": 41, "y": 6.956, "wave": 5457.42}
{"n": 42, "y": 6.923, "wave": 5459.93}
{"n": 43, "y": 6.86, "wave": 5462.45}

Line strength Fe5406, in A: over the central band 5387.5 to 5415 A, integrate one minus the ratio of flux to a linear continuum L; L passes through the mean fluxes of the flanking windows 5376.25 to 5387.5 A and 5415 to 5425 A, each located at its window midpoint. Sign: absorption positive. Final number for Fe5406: 0.84 A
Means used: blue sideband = 7.17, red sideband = 7.15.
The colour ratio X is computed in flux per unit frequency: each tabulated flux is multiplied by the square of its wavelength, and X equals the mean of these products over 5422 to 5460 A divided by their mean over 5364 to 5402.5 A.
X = 1.02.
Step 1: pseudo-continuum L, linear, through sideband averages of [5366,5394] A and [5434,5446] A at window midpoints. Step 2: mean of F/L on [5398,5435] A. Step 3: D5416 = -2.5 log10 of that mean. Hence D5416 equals 0.01 mag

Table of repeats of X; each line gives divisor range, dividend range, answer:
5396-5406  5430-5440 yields 1.02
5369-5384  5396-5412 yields 0.99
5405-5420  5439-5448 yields 1.01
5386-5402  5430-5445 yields 1.02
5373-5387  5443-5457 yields 1.01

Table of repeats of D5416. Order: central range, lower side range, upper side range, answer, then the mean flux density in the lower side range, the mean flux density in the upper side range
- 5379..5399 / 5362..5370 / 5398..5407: -0.02 mag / 7.01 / 6.85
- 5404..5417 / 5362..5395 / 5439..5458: 0.01 mag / 7.04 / 7.03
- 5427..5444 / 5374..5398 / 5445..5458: 0.02 mag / 7.06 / 7.02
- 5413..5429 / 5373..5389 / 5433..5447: -0.01 mag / 7.12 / 6.99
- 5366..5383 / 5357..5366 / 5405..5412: 0.02 mag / 7.26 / 6.92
